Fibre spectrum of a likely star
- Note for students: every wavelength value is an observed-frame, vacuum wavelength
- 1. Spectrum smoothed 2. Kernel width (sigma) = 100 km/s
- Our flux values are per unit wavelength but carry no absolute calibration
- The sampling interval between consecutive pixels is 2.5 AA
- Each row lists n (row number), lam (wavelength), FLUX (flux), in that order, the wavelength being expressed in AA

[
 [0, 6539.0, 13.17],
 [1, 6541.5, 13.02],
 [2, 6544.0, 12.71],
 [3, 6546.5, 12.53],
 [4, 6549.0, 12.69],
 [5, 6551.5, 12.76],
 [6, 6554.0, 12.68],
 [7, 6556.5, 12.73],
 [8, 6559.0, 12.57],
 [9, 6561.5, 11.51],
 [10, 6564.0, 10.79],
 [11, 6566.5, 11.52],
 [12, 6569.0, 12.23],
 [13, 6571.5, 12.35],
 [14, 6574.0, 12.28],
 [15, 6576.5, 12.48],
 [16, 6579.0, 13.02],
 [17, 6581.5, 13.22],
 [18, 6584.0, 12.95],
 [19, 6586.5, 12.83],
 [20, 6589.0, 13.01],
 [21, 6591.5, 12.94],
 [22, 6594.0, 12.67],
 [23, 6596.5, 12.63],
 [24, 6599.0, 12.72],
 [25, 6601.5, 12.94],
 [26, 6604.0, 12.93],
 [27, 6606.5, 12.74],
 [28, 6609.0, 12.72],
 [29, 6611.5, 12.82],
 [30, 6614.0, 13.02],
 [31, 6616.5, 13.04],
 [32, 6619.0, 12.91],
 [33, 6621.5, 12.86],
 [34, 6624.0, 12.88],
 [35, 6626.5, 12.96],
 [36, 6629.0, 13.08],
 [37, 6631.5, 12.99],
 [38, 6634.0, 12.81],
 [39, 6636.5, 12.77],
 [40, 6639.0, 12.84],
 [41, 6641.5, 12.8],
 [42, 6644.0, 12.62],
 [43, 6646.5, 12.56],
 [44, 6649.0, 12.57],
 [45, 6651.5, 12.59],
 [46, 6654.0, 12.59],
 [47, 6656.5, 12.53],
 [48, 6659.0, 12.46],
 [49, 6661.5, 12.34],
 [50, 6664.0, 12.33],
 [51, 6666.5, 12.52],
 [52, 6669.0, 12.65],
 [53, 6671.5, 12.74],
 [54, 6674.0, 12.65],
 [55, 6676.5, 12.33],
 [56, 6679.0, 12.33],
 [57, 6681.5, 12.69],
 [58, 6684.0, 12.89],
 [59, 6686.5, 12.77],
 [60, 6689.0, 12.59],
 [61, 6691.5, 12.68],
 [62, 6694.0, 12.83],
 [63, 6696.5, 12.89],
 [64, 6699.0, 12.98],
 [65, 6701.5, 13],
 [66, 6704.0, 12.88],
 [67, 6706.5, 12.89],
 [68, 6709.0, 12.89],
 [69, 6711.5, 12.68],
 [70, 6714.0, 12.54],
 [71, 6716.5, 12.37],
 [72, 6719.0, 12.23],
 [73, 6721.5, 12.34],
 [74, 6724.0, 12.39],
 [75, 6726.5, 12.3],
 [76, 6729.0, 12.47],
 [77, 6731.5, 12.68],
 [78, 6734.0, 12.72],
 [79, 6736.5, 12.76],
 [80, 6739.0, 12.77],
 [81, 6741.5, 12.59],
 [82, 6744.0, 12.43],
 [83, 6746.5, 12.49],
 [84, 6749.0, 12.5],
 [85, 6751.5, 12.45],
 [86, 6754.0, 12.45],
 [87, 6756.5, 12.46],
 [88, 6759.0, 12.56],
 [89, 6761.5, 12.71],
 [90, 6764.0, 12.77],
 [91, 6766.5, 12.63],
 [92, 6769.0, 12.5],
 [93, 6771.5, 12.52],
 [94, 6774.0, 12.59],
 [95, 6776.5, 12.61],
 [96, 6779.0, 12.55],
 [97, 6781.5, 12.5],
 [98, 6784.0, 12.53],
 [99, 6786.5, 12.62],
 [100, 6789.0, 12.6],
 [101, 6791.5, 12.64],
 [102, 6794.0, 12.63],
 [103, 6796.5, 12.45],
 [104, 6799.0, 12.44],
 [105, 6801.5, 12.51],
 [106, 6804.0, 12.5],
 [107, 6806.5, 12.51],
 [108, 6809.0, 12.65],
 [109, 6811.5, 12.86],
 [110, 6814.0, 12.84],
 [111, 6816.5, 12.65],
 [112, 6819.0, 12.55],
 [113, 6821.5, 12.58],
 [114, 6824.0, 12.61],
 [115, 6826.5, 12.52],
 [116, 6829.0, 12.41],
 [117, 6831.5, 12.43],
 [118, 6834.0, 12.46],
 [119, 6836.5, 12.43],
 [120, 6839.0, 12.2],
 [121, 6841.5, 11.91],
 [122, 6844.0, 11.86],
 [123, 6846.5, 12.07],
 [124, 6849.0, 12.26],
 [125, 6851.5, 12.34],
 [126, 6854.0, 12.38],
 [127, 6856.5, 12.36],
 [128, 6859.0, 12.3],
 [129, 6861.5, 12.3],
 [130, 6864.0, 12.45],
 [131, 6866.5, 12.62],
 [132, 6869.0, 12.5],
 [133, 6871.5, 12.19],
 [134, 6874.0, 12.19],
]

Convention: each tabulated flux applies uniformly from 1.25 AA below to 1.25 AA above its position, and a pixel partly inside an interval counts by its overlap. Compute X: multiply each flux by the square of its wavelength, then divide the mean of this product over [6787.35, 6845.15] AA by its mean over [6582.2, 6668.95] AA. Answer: 1.04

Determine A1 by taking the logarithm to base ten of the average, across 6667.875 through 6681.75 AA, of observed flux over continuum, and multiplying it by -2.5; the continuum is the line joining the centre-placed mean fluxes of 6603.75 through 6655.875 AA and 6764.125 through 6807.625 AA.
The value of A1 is 0.02 mag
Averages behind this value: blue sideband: 12.8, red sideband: 12.6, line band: 12.6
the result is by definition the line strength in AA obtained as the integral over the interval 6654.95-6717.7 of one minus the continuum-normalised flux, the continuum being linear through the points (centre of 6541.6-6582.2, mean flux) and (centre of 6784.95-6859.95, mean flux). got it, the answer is -1.2 AA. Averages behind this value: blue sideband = 12.4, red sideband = 12.5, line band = 12.7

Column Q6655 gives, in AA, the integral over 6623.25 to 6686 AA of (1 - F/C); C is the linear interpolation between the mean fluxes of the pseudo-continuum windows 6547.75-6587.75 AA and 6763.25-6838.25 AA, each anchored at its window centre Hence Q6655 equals -1.0 AA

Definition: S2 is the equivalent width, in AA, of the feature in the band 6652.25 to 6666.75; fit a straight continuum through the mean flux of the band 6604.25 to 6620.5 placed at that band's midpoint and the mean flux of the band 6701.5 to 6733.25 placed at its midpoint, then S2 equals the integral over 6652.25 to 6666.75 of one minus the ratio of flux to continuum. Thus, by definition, 0.3 AA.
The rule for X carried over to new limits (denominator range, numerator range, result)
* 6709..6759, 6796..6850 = 1.02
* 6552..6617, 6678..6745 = 1.04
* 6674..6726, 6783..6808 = 1.02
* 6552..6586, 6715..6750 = 1.06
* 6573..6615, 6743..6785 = 1.03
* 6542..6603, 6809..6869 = 1.07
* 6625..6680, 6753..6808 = 1.03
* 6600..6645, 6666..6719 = 1.01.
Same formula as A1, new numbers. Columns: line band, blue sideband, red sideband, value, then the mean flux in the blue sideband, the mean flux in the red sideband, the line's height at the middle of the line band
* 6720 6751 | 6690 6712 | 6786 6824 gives 0.021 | 12.9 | 12.6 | 12.8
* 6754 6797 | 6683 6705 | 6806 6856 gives 0.001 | 12.8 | 12.4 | 12.6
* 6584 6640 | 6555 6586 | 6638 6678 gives -0.037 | 12.3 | 12.6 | 12.4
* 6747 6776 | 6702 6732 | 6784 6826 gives 0.002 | 12.6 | 12.6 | 12.6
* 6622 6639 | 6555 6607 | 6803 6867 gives -0.034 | 12.5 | 12.4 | 12.5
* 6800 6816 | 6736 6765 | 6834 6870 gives -0.020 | 12.6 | 12.3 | 12.4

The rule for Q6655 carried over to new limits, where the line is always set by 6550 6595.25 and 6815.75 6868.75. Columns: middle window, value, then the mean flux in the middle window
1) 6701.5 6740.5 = -0.6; 12.6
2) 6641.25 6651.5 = -0.1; 12.6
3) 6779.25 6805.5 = -0.3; 12.5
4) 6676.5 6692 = -0.3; 12.6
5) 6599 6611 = -0.3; 12.8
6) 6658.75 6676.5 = -0.1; 12.5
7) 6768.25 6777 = -0.1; 12.6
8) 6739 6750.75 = -0.1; 12.5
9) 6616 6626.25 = -0.4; 12.9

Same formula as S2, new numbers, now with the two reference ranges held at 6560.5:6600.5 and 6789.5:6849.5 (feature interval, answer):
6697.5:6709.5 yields -0.45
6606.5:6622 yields -0.53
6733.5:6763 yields -0.27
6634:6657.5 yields -0.39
